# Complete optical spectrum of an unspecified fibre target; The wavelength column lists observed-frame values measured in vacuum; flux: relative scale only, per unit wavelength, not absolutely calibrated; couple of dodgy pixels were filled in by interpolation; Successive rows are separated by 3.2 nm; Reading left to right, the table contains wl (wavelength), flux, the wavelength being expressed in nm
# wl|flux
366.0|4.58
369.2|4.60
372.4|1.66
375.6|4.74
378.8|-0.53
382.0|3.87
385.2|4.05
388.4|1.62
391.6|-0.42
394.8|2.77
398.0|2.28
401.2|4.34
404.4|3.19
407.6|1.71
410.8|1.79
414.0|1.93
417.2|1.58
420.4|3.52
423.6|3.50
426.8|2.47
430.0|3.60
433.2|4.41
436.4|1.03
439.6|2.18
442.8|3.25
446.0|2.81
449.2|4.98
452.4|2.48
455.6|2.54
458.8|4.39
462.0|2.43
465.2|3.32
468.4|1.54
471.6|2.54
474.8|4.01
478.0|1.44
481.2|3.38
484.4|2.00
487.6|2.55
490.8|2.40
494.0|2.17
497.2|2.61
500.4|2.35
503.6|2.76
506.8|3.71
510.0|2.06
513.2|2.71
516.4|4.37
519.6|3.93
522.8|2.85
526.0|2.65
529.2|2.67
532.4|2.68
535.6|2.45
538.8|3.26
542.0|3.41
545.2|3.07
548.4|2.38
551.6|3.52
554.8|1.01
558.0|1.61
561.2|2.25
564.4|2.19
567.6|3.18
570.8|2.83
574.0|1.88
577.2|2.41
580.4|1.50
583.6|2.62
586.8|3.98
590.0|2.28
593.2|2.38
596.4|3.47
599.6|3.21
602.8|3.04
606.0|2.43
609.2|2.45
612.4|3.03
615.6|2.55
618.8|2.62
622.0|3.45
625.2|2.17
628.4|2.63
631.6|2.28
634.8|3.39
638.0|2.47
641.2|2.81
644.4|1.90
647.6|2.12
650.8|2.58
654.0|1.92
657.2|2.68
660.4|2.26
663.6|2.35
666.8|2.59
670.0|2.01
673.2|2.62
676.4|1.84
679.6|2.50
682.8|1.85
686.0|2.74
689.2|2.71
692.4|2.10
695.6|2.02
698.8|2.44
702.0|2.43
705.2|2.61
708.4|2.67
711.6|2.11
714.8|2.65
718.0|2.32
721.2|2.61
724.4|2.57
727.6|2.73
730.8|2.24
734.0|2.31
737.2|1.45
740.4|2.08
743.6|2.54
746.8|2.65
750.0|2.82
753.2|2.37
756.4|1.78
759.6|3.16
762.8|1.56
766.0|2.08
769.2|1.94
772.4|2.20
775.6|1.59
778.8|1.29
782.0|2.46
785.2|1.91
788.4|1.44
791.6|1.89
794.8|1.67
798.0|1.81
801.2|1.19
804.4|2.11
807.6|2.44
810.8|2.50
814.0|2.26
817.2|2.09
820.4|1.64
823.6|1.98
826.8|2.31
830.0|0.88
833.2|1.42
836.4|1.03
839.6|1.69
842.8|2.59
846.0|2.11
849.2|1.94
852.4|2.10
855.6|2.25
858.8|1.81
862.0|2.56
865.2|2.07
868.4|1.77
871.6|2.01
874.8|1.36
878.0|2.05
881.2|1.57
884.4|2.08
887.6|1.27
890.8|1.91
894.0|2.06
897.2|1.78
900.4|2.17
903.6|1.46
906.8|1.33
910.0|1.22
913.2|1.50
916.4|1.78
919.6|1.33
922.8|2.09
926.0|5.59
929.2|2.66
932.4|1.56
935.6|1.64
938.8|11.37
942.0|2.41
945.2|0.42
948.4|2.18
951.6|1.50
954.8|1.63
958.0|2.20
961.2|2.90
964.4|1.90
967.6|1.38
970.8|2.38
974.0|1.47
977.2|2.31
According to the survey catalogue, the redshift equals 1.49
